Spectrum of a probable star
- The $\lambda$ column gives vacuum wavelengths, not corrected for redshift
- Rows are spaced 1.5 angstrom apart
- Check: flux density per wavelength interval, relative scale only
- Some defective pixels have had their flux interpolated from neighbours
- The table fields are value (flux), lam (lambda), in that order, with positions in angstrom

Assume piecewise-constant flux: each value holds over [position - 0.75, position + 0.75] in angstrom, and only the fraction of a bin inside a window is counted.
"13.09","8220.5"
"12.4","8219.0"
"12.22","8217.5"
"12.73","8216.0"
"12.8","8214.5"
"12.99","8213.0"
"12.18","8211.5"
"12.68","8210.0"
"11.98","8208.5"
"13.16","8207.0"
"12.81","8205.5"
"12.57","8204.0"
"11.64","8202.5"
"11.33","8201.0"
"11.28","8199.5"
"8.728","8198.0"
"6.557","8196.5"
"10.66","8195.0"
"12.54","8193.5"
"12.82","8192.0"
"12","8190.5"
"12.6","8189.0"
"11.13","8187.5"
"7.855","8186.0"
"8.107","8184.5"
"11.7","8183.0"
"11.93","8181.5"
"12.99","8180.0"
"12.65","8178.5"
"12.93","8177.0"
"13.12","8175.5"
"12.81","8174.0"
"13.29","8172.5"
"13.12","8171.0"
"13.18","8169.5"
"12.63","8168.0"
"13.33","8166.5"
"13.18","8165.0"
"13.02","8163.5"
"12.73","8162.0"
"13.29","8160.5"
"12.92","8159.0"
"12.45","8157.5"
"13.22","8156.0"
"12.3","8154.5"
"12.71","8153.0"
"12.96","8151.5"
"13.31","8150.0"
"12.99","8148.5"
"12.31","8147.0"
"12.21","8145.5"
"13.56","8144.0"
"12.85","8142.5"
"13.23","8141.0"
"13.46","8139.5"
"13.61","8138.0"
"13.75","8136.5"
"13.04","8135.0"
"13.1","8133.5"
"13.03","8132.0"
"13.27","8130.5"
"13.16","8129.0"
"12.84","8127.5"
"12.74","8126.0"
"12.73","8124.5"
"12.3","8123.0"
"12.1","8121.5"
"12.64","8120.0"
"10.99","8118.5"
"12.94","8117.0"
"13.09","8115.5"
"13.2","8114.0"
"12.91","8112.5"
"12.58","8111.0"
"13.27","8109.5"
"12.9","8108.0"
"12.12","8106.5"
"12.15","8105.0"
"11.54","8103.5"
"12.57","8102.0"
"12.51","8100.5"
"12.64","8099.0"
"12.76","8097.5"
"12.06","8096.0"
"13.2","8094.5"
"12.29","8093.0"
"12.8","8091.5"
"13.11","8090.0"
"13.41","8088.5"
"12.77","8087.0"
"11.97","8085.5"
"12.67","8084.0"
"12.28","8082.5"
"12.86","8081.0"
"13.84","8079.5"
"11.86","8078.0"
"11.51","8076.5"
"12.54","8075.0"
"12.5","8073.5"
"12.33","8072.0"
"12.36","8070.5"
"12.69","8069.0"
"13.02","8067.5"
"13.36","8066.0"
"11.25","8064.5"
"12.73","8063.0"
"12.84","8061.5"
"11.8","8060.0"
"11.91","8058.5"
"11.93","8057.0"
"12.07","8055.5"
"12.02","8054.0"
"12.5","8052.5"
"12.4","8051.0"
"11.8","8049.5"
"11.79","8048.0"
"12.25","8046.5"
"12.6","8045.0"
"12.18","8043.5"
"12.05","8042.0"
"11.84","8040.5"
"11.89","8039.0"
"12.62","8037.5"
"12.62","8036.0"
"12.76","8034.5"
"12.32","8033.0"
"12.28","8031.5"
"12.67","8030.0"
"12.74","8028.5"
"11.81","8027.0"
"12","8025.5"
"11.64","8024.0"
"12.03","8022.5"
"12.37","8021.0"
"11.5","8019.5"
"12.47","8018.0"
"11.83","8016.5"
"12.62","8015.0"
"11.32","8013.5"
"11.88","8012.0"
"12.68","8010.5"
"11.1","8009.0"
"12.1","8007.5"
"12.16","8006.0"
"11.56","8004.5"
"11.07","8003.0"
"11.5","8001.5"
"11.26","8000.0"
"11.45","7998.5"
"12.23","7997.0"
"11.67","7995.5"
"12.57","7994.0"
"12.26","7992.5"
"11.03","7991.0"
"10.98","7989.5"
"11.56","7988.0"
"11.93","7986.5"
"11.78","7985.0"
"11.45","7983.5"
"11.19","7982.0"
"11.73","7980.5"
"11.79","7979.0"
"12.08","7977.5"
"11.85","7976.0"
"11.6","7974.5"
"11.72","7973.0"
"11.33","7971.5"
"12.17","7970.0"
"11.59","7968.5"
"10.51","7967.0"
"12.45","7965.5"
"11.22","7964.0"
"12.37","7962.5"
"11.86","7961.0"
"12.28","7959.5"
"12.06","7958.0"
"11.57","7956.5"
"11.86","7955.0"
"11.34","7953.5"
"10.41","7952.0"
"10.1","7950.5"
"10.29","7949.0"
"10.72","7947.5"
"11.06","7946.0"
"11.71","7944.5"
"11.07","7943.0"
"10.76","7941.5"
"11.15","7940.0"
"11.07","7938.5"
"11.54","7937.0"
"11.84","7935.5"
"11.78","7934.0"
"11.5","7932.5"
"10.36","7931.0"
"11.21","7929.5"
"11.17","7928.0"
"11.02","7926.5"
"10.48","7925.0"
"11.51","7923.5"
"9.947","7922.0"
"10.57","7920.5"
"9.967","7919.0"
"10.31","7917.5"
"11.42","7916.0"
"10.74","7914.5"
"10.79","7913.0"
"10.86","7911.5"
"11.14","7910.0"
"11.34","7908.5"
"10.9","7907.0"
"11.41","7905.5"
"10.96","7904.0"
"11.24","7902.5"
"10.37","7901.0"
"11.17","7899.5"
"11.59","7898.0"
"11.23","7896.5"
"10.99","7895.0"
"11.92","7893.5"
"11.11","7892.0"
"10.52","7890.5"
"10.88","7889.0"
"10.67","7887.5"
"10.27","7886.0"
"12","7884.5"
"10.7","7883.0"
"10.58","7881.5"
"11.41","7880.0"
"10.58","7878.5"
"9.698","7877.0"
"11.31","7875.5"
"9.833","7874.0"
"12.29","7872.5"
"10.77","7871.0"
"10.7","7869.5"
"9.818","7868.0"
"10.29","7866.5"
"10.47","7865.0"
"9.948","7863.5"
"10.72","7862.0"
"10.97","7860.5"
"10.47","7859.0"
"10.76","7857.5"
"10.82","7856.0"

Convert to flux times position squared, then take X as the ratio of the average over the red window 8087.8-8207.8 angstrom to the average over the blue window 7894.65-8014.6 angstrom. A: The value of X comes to 1.1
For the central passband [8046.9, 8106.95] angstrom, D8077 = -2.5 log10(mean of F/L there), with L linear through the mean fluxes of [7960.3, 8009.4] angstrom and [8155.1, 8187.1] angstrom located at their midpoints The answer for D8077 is -0.03 mag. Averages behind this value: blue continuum 11.7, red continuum 12.4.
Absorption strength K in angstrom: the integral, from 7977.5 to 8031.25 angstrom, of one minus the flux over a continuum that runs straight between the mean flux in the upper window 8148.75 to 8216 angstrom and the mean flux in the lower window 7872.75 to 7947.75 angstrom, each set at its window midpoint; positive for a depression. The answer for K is -2.1 angstrom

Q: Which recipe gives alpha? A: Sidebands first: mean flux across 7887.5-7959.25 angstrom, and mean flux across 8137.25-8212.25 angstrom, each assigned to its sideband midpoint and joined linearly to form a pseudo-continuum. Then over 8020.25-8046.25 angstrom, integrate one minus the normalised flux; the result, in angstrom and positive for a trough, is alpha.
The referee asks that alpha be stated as -1.5 angstrom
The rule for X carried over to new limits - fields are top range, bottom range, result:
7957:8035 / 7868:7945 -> 1.10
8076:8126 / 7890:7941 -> 1.19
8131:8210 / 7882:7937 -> 1.20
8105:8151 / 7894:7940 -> 1.23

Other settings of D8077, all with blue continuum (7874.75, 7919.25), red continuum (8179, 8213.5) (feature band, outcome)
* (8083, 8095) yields -0.14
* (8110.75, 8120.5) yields -0.12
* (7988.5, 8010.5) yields -0.05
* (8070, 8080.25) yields -0.11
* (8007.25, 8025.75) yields -0.08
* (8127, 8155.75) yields -0.15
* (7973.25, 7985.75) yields -0.06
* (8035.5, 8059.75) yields -0.09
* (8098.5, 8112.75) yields -0.11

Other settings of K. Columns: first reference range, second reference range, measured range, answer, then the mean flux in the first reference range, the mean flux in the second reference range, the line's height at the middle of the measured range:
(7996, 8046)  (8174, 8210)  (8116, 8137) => -1.89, 12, 11.5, 11.7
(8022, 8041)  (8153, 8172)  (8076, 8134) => 0.02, 12.3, 12.9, 12.6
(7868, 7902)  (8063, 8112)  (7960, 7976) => -0.15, 10.9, 12.6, 11.6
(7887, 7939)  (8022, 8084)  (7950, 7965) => -0.15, 11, 12.3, 11.4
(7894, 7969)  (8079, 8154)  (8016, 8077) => -0.43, 11.1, 12.8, 12.2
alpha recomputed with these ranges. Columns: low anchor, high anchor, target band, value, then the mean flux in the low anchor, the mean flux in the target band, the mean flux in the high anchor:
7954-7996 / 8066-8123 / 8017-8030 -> 0.0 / 11.7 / 12.1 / 12.6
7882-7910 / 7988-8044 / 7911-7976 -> 1.3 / 11.1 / 11.2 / 12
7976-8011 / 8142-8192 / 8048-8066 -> -0.3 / 11.7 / 12.2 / 12.5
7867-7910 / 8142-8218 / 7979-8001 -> -0.5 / 10.9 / 11.7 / 12.2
